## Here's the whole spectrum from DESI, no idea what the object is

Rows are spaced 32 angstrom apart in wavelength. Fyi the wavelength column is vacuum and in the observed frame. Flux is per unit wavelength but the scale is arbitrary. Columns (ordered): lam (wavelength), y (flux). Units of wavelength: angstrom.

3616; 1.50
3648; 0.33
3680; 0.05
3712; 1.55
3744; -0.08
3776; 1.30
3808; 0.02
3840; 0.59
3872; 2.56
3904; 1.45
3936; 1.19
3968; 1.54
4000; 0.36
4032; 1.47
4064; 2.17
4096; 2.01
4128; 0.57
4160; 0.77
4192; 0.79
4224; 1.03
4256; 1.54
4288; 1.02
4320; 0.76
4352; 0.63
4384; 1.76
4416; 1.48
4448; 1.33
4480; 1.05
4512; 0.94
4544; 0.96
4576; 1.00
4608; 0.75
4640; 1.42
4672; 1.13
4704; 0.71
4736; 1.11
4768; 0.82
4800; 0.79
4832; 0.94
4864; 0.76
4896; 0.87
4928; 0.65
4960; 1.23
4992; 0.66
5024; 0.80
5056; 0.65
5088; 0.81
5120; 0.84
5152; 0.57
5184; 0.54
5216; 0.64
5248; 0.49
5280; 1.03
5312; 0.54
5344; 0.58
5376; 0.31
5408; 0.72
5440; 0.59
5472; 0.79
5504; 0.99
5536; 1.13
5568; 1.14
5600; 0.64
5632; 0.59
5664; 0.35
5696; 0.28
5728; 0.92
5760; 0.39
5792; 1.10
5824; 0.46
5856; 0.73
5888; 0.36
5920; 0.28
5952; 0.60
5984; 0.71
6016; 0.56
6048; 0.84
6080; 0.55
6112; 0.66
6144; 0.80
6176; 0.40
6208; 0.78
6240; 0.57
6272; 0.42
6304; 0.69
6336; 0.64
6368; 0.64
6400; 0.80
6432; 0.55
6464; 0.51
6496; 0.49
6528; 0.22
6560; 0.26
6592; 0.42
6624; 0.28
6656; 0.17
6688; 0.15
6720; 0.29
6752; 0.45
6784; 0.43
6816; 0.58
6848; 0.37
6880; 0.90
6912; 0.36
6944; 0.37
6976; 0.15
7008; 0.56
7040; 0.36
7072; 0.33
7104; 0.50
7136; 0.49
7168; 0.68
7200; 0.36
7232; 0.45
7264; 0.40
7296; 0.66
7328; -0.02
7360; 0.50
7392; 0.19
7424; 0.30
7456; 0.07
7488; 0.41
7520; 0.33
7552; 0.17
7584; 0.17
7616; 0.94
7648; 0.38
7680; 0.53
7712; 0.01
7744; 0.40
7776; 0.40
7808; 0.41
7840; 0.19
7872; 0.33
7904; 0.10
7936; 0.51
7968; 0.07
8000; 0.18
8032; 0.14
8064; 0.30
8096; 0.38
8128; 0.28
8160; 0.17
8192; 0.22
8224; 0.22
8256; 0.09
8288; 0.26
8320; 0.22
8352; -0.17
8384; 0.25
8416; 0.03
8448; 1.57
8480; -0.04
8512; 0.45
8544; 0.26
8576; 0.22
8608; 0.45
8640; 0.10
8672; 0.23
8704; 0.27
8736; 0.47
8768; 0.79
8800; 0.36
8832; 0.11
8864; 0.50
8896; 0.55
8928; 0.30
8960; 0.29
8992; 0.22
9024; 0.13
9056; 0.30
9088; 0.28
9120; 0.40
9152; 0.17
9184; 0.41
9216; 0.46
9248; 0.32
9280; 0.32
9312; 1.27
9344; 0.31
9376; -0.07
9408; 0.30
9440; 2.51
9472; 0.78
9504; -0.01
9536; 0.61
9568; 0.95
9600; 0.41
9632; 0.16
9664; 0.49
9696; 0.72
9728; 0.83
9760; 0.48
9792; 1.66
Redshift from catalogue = 1.26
